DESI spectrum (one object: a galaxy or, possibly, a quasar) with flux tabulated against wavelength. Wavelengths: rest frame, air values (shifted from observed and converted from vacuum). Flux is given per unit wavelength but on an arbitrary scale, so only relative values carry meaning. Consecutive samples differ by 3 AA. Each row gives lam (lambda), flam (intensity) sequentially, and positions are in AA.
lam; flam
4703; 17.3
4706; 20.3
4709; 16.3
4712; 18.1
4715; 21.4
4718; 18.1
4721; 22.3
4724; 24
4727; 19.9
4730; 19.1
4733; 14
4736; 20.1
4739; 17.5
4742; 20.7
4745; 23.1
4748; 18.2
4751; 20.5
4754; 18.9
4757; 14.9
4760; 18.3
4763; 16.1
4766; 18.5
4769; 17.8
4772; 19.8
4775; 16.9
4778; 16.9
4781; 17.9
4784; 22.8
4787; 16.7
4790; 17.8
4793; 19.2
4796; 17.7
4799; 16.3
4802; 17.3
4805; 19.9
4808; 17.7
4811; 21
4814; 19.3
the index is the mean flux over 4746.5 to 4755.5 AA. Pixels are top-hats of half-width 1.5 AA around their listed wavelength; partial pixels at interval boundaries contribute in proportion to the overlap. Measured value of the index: 19.2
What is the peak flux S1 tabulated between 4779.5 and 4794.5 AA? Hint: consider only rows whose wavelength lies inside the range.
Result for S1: 22.8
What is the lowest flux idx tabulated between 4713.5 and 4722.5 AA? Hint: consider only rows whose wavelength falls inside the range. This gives 18.1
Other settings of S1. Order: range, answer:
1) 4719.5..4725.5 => 24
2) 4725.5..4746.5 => 23.1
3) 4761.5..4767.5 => 18.5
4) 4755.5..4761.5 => 18.3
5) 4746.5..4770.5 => 20.5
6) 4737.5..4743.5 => 20.7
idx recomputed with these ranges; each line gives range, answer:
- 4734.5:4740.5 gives 17.5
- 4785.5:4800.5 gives 16.3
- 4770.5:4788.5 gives 16.7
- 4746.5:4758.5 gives 14.9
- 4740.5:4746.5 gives 20.7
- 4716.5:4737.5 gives 14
